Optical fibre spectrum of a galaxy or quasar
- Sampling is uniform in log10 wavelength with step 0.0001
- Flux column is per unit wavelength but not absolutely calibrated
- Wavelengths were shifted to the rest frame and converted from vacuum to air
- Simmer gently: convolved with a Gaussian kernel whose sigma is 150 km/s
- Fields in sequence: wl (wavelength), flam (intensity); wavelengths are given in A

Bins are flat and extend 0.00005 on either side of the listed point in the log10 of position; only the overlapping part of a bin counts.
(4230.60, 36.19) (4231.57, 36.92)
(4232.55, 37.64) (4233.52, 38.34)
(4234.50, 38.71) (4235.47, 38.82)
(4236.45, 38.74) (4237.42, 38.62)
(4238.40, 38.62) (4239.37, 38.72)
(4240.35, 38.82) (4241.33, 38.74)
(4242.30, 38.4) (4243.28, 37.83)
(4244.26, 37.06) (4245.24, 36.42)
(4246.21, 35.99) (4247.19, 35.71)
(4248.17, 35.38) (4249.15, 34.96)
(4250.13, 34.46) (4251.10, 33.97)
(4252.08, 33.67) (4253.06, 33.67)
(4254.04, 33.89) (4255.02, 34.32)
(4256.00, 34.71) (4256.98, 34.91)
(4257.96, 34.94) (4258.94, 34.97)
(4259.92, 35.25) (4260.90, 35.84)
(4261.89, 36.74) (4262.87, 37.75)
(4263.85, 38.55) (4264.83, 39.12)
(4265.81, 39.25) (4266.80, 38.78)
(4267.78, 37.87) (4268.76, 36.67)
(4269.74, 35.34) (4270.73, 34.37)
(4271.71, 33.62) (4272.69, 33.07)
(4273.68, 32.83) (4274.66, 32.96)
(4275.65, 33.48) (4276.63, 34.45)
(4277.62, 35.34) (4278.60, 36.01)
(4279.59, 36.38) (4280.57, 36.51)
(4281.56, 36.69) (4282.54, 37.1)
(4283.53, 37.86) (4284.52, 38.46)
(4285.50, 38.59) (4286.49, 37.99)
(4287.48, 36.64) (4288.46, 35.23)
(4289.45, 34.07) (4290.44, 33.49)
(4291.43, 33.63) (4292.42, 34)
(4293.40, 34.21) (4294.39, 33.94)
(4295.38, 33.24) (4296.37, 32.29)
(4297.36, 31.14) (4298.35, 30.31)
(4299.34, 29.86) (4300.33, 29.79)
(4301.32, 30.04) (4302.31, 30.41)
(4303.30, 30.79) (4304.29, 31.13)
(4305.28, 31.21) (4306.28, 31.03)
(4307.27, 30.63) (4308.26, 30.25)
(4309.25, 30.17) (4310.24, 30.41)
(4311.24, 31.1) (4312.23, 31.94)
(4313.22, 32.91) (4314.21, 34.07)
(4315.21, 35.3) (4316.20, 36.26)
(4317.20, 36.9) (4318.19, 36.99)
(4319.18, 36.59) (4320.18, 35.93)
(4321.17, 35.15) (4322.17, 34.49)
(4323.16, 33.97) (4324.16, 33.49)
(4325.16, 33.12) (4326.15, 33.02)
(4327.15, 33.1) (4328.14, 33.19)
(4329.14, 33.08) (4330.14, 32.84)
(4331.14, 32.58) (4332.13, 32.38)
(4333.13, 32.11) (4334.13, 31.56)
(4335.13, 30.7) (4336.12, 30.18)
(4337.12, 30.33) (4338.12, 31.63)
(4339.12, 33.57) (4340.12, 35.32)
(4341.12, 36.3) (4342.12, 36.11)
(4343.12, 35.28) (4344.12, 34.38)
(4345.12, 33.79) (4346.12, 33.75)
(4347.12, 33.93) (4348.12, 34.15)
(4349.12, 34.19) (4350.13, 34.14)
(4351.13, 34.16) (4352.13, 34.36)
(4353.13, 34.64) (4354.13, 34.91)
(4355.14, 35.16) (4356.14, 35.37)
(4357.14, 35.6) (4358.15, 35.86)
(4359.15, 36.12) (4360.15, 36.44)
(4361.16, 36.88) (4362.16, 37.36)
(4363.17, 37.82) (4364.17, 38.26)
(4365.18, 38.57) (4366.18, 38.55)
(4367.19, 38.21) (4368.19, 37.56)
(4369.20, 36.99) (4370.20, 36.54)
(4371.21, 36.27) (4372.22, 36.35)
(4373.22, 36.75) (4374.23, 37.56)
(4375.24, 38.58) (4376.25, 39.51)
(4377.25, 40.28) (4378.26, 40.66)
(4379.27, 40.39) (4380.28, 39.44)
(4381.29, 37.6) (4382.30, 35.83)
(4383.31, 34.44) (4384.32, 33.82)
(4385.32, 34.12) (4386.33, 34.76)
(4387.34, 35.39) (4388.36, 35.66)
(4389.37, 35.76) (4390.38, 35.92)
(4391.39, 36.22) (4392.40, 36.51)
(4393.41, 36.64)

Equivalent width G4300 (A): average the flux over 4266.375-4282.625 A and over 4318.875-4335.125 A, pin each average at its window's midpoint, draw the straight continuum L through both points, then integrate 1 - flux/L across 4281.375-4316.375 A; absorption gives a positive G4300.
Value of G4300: 1.3 A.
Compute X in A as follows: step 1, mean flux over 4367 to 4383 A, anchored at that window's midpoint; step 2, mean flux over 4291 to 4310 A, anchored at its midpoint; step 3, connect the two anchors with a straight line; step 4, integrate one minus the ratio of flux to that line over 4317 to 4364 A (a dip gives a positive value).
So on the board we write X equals 0.8 A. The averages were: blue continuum 31.5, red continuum 38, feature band 34.3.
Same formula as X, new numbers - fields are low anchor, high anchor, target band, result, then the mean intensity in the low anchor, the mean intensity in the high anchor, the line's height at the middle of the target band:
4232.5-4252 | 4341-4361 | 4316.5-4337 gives 1.1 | 37.2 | 34.9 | 35.4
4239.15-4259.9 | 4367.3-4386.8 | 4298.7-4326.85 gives 2.9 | 35.7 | 37.3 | 36.5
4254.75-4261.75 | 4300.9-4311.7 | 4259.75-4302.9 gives -2.6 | 35.1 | 30.6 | 32.9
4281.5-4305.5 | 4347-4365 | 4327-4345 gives 1.0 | 33.7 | 35.6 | 35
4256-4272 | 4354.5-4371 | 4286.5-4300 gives 1.2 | 36.5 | 36.9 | 36.6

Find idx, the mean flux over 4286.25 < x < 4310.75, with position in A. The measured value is 32.2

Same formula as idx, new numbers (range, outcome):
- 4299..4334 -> 32.8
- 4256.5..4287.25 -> 36.2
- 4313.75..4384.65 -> 35.4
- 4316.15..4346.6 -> 33.8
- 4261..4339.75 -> 34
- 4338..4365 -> 35.3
